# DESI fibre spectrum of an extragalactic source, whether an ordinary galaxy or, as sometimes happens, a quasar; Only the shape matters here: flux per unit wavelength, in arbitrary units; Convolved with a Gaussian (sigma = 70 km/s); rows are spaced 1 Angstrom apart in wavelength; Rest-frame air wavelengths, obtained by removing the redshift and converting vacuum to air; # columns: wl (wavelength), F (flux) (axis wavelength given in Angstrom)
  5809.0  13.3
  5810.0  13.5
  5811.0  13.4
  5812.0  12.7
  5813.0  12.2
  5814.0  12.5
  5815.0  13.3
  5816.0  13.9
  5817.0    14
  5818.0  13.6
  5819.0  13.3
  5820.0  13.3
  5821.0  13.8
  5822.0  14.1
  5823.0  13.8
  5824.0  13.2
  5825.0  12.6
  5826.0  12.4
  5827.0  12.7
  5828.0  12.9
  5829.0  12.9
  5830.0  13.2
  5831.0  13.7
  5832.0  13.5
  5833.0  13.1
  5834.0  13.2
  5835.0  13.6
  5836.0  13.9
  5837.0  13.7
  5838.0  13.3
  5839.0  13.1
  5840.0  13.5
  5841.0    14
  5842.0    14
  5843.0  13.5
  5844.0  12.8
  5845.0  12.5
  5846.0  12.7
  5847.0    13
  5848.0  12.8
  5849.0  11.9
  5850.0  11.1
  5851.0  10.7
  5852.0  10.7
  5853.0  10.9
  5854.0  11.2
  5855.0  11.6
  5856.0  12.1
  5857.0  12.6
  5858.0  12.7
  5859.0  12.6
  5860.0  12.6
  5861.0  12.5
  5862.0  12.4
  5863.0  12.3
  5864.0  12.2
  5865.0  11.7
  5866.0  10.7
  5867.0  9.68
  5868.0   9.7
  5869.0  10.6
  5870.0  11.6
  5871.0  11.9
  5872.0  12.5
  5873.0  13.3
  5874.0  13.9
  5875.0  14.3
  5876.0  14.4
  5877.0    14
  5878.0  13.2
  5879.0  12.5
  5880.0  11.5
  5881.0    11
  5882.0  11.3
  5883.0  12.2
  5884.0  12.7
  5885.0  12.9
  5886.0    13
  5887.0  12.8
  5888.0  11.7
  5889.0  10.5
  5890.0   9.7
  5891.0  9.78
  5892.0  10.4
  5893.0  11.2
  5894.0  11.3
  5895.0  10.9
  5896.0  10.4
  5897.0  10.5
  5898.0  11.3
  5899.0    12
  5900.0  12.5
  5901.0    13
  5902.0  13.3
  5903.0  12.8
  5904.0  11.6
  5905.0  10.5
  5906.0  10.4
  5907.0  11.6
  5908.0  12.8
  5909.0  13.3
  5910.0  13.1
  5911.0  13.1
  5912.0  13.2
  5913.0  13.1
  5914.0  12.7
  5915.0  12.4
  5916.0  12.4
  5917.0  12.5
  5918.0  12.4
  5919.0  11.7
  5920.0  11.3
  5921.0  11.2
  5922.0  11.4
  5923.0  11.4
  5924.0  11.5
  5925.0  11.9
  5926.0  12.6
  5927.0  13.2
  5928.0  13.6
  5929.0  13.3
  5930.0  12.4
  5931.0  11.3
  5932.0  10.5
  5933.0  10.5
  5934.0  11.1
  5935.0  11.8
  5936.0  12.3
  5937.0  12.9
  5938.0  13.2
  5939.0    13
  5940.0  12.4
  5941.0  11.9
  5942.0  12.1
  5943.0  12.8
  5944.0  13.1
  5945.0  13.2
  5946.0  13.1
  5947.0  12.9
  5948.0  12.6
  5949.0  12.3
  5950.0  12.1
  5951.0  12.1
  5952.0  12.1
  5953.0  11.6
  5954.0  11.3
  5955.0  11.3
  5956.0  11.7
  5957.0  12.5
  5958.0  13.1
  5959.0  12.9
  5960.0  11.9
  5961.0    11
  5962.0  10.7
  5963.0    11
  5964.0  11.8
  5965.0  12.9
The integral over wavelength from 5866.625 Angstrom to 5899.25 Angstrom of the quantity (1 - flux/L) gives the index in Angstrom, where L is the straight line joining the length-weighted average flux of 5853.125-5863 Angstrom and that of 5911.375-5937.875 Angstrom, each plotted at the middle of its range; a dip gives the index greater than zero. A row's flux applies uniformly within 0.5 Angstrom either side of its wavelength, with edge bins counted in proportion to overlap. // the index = 1.0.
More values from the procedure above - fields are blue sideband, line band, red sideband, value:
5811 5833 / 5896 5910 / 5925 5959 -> 0.72 Angstrom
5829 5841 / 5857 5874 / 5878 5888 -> 1.04 Angstrom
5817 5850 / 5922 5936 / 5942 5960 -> 0.68 Angstrom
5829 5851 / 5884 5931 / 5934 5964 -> 2.14 Angstrom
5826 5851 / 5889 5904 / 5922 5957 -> 1.45 Angstrom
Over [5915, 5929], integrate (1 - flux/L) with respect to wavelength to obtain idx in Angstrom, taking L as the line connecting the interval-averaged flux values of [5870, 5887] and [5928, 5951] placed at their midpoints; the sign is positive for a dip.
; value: 0.4 Angstrom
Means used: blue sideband 12.8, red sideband 12.3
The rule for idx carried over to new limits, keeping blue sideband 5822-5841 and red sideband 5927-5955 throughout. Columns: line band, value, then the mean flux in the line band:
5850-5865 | 1.3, 11.9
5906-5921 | 0.1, 12.4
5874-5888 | 0.1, 12.8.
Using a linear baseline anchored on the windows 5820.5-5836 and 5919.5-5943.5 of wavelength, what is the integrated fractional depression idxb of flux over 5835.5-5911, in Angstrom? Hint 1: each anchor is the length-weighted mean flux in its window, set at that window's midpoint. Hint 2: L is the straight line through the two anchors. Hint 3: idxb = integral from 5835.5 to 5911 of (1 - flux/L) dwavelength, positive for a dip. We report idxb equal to 3.68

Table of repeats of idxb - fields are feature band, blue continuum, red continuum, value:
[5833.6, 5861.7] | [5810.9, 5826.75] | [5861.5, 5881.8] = 0.1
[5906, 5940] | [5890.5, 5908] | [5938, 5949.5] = -0.4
